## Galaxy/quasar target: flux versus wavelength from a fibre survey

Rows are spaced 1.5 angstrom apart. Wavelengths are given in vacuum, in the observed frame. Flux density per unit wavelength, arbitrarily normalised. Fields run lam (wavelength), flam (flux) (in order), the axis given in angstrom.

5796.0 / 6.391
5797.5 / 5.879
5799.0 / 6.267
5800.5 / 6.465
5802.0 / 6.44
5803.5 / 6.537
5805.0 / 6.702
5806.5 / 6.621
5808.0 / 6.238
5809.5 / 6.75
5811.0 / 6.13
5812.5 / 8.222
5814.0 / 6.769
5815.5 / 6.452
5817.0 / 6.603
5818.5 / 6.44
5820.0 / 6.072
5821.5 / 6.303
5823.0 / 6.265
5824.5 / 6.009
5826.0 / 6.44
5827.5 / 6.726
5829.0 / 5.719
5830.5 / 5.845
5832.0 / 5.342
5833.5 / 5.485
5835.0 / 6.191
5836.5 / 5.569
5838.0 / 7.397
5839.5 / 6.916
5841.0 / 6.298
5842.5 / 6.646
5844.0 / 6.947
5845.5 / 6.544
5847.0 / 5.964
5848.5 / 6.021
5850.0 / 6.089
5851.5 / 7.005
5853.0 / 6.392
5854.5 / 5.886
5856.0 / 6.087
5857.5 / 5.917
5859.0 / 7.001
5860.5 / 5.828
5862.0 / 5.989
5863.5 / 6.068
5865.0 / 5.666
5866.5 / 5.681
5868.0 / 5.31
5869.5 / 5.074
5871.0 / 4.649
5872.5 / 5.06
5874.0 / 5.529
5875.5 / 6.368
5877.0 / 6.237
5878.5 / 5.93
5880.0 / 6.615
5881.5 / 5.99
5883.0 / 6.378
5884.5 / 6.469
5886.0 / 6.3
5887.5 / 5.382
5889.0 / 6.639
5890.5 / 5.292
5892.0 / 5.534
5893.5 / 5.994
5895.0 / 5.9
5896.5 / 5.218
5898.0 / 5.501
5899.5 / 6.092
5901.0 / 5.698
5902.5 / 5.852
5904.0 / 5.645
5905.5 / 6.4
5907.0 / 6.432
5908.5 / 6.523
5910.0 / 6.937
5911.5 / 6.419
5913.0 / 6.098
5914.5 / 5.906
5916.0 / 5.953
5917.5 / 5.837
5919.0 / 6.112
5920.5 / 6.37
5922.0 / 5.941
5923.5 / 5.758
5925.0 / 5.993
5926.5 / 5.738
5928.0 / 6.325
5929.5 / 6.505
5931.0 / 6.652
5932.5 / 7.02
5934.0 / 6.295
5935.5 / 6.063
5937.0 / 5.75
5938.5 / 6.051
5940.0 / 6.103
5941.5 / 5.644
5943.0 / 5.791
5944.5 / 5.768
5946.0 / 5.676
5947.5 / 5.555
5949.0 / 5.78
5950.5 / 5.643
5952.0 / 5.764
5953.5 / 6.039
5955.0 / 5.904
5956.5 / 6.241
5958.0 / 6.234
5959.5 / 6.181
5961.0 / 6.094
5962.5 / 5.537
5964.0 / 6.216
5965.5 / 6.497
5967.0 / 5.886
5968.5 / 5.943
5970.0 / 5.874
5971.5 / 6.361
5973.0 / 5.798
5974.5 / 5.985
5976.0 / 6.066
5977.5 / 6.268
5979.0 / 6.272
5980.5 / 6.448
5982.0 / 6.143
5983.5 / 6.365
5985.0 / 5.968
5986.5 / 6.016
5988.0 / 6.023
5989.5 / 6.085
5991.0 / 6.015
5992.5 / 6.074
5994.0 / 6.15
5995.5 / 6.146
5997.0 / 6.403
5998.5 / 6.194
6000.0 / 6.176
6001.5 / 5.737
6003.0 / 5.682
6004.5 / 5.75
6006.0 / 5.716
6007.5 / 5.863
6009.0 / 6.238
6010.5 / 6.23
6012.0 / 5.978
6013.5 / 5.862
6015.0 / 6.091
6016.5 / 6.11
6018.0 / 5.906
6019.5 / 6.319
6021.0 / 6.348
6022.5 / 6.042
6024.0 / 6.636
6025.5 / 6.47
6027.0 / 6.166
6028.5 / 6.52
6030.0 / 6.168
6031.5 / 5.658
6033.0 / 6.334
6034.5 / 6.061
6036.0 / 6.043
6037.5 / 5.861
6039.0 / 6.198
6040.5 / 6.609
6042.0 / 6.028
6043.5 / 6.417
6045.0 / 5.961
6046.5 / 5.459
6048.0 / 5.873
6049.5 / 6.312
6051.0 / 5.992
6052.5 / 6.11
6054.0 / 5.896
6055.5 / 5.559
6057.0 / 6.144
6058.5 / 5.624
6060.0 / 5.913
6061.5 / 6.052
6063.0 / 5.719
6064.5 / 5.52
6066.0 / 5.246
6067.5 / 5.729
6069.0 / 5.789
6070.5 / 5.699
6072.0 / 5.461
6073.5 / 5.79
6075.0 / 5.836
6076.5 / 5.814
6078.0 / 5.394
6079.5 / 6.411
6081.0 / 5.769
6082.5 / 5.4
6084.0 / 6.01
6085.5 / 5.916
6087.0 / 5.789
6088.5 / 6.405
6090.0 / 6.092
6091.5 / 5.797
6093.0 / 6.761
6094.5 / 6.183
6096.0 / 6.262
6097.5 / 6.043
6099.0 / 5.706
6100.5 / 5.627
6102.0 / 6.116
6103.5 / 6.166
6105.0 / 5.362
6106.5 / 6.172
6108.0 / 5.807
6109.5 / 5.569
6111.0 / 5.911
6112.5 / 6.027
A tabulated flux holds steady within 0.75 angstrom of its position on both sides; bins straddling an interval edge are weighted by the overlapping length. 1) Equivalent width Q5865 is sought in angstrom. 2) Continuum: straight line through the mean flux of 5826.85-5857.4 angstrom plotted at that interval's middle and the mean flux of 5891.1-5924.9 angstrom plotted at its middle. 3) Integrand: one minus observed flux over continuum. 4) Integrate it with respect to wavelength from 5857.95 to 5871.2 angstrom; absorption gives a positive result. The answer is 0.9 angstrom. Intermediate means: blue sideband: 6.24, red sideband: 6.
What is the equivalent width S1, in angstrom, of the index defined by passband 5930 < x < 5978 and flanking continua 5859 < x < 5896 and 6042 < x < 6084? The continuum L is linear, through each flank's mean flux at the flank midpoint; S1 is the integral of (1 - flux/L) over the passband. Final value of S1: -1.5 angstrom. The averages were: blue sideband 5.85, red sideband 5.82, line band 6.02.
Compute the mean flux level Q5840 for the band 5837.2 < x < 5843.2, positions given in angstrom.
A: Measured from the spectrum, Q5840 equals 6.81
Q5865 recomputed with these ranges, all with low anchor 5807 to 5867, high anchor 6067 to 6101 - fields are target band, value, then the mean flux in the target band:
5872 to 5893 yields 0.8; 5.99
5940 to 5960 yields 0.8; 5.87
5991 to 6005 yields 0.0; 6.04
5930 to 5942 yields -0.1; 6.22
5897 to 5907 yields 0.5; 5.89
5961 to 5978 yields 0.1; 6.04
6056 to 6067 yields 0.4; 5.74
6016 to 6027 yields -0.5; 6.26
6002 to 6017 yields 0.2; 5.95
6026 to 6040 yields -0.3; 6.13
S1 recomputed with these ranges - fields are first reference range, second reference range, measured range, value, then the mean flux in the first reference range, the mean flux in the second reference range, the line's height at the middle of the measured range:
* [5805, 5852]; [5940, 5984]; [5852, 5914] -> 2.7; 6.39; 6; 6.23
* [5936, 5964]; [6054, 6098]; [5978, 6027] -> -1.9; 5.89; 5.87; 5.88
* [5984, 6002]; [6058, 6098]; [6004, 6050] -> -0.8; 6.09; 5.87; 6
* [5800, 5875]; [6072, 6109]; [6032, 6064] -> -0.1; 6.21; 5.93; 5.98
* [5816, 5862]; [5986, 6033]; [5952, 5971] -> 0.3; 6.26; 6.09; 6.14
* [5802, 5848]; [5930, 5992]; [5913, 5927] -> 0.4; 6.4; 6.05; 6.16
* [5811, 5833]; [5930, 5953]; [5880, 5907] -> 0.9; 6.35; 5.98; 6.13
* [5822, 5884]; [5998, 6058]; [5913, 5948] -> 0.2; 6.08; 6.07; 6.07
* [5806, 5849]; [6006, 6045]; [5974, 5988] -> 0.1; 6.38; 6.15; 6.2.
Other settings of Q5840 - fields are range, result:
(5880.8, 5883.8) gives 6.19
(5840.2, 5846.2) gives 6.61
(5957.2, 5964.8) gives 6.06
